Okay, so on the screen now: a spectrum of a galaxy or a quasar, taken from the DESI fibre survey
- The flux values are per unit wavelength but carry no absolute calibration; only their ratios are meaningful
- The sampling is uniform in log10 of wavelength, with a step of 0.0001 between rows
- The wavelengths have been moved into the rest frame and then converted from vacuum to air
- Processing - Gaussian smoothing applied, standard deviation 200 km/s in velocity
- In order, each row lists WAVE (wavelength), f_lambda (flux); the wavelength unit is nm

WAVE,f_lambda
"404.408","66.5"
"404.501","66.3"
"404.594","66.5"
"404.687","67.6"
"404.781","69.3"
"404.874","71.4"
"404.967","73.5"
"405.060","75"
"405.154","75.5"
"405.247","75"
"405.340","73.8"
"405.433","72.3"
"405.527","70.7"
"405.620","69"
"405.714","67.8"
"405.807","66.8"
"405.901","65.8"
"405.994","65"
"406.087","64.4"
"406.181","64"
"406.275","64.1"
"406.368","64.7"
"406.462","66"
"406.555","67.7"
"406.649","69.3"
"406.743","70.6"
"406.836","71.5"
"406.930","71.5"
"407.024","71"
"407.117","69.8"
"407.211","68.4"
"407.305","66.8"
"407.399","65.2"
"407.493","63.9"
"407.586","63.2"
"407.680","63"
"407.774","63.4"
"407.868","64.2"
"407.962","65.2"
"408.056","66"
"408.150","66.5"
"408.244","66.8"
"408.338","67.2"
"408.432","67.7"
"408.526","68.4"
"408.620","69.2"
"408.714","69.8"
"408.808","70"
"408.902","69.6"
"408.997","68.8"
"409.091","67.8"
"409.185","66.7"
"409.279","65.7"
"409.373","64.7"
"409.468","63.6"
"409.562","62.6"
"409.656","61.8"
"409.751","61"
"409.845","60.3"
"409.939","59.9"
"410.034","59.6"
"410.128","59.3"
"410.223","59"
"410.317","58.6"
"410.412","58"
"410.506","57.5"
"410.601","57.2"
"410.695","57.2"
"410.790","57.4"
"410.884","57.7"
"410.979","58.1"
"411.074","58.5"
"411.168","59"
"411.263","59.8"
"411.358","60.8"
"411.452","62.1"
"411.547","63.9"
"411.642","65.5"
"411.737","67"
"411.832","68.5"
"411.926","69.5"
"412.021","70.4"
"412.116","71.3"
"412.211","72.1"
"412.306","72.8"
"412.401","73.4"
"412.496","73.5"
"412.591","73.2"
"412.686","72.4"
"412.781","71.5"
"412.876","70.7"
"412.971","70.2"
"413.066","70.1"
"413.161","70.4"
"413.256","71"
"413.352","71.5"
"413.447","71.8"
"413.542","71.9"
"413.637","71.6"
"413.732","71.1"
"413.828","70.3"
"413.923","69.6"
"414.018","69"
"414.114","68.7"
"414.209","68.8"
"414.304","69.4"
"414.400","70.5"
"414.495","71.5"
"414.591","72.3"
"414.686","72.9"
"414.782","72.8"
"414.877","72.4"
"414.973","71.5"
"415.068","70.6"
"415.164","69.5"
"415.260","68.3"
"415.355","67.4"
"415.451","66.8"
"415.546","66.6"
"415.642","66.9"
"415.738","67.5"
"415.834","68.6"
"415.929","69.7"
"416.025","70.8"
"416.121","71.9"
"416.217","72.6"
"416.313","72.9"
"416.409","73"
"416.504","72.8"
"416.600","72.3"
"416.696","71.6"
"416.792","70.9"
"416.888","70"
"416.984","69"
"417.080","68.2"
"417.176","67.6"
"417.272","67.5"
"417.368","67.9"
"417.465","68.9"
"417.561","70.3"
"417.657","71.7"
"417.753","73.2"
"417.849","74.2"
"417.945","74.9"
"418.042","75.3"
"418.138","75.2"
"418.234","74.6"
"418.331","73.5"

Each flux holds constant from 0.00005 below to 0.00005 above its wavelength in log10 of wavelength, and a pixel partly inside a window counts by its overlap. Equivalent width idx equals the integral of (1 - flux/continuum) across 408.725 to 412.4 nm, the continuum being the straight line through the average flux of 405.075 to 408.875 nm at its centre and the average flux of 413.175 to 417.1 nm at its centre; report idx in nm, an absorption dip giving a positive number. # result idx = 0.295 nm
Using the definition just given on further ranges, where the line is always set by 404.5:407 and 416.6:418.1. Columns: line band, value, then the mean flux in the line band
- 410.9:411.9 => 0.11 nm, 62.3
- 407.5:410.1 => 0.16 nm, 65.2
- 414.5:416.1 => 0.02 nm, 69.7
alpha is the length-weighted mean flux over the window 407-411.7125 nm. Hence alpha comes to 63.5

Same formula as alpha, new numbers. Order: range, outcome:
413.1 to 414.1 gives 70.7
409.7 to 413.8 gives 65.5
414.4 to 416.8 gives 70.6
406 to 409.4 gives 67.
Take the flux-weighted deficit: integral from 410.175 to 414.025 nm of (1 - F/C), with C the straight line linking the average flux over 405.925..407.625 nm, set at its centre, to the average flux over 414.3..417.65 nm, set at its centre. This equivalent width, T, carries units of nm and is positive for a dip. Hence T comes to 0.14 nm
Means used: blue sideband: 67.1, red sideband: 70.1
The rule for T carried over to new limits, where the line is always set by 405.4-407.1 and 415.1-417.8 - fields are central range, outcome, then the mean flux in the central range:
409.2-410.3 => 0.11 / 61.7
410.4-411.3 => 0.14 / 58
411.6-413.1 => -0.04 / 70.8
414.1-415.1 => -0.02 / 71.2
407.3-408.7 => 0.05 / 65.9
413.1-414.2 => -0.02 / 70.6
